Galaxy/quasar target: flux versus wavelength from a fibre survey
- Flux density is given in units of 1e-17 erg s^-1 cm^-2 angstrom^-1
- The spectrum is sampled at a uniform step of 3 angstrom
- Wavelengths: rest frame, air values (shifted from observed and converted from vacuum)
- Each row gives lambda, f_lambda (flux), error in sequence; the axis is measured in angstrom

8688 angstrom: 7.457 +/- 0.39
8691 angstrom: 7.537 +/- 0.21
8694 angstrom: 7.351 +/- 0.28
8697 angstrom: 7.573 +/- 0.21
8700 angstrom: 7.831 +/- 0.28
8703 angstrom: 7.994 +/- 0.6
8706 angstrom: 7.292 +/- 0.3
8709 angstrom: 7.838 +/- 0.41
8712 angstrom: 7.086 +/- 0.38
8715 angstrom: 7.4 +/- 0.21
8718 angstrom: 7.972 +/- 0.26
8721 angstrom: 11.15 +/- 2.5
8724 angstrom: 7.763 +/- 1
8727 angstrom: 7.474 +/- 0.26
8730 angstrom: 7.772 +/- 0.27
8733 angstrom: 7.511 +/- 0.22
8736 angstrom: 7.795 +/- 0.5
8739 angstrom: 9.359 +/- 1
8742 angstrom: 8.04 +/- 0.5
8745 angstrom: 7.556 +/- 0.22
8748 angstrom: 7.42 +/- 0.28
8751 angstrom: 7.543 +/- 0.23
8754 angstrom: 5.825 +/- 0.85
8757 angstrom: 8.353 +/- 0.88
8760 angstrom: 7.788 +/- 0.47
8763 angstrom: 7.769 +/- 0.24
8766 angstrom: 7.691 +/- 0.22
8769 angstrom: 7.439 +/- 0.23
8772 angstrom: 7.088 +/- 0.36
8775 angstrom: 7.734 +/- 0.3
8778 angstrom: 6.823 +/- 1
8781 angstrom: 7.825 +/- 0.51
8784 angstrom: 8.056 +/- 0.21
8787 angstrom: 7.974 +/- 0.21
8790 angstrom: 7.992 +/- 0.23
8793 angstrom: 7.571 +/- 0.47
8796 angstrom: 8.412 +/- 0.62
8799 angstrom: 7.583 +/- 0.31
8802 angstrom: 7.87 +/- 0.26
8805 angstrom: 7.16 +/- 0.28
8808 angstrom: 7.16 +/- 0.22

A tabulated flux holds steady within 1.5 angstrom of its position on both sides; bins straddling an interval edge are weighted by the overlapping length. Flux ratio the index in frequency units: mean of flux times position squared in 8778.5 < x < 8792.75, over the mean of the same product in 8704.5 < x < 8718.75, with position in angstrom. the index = 1.07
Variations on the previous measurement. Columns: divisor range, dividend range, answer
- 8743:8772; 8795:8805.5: 1.05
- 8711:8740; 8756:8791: 0.96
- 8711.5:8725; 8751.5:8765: 0.90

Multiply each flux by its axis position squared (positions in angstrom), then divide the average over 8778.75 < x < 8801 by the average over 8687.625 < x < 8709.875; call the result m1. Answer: 1.1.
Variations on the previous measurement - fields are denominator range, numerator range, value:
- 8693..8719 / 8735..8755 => 1.02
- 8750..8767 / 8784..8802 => 1.07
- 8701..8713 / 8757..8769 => 1.04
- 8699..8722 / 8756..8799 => 0.98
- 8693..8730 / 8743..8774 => 0.96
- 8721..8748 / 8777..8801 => 0.98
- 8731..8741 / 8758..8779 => 0.92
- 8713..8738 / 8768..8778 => 0.91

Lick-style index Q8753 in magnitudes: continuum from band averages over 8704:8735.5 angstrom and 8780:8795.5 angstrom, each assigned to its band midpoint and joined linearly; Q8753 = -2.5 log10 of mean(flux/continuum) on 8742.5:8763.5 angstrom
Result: 0.06 mag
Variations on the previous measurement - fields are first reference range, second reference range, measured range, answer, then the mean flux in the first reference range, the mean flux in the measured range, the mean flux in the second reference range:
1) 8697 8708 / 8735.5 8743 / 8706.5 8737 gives 0.02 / 7.69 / 7.96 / 8.5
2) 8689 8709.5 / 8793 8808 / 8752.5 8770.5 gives 0.03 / 7.62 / 7.48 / 7.68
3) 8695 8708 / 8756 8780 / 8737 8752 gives -0.05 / 7.67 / 7.99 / 7.57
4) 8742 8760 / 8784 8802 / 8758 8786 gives 0.01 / 7.44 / 7.6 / 7.92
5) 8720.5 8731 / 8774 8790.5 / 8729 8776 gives 0.05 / 8.33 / 7.67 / 7.72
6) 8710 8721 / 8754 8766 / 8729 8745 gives -0.03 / 8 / 8.05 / 7.67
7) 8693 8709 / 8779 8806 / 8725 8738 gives 0.00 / 7.64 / 7.71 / 7.82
